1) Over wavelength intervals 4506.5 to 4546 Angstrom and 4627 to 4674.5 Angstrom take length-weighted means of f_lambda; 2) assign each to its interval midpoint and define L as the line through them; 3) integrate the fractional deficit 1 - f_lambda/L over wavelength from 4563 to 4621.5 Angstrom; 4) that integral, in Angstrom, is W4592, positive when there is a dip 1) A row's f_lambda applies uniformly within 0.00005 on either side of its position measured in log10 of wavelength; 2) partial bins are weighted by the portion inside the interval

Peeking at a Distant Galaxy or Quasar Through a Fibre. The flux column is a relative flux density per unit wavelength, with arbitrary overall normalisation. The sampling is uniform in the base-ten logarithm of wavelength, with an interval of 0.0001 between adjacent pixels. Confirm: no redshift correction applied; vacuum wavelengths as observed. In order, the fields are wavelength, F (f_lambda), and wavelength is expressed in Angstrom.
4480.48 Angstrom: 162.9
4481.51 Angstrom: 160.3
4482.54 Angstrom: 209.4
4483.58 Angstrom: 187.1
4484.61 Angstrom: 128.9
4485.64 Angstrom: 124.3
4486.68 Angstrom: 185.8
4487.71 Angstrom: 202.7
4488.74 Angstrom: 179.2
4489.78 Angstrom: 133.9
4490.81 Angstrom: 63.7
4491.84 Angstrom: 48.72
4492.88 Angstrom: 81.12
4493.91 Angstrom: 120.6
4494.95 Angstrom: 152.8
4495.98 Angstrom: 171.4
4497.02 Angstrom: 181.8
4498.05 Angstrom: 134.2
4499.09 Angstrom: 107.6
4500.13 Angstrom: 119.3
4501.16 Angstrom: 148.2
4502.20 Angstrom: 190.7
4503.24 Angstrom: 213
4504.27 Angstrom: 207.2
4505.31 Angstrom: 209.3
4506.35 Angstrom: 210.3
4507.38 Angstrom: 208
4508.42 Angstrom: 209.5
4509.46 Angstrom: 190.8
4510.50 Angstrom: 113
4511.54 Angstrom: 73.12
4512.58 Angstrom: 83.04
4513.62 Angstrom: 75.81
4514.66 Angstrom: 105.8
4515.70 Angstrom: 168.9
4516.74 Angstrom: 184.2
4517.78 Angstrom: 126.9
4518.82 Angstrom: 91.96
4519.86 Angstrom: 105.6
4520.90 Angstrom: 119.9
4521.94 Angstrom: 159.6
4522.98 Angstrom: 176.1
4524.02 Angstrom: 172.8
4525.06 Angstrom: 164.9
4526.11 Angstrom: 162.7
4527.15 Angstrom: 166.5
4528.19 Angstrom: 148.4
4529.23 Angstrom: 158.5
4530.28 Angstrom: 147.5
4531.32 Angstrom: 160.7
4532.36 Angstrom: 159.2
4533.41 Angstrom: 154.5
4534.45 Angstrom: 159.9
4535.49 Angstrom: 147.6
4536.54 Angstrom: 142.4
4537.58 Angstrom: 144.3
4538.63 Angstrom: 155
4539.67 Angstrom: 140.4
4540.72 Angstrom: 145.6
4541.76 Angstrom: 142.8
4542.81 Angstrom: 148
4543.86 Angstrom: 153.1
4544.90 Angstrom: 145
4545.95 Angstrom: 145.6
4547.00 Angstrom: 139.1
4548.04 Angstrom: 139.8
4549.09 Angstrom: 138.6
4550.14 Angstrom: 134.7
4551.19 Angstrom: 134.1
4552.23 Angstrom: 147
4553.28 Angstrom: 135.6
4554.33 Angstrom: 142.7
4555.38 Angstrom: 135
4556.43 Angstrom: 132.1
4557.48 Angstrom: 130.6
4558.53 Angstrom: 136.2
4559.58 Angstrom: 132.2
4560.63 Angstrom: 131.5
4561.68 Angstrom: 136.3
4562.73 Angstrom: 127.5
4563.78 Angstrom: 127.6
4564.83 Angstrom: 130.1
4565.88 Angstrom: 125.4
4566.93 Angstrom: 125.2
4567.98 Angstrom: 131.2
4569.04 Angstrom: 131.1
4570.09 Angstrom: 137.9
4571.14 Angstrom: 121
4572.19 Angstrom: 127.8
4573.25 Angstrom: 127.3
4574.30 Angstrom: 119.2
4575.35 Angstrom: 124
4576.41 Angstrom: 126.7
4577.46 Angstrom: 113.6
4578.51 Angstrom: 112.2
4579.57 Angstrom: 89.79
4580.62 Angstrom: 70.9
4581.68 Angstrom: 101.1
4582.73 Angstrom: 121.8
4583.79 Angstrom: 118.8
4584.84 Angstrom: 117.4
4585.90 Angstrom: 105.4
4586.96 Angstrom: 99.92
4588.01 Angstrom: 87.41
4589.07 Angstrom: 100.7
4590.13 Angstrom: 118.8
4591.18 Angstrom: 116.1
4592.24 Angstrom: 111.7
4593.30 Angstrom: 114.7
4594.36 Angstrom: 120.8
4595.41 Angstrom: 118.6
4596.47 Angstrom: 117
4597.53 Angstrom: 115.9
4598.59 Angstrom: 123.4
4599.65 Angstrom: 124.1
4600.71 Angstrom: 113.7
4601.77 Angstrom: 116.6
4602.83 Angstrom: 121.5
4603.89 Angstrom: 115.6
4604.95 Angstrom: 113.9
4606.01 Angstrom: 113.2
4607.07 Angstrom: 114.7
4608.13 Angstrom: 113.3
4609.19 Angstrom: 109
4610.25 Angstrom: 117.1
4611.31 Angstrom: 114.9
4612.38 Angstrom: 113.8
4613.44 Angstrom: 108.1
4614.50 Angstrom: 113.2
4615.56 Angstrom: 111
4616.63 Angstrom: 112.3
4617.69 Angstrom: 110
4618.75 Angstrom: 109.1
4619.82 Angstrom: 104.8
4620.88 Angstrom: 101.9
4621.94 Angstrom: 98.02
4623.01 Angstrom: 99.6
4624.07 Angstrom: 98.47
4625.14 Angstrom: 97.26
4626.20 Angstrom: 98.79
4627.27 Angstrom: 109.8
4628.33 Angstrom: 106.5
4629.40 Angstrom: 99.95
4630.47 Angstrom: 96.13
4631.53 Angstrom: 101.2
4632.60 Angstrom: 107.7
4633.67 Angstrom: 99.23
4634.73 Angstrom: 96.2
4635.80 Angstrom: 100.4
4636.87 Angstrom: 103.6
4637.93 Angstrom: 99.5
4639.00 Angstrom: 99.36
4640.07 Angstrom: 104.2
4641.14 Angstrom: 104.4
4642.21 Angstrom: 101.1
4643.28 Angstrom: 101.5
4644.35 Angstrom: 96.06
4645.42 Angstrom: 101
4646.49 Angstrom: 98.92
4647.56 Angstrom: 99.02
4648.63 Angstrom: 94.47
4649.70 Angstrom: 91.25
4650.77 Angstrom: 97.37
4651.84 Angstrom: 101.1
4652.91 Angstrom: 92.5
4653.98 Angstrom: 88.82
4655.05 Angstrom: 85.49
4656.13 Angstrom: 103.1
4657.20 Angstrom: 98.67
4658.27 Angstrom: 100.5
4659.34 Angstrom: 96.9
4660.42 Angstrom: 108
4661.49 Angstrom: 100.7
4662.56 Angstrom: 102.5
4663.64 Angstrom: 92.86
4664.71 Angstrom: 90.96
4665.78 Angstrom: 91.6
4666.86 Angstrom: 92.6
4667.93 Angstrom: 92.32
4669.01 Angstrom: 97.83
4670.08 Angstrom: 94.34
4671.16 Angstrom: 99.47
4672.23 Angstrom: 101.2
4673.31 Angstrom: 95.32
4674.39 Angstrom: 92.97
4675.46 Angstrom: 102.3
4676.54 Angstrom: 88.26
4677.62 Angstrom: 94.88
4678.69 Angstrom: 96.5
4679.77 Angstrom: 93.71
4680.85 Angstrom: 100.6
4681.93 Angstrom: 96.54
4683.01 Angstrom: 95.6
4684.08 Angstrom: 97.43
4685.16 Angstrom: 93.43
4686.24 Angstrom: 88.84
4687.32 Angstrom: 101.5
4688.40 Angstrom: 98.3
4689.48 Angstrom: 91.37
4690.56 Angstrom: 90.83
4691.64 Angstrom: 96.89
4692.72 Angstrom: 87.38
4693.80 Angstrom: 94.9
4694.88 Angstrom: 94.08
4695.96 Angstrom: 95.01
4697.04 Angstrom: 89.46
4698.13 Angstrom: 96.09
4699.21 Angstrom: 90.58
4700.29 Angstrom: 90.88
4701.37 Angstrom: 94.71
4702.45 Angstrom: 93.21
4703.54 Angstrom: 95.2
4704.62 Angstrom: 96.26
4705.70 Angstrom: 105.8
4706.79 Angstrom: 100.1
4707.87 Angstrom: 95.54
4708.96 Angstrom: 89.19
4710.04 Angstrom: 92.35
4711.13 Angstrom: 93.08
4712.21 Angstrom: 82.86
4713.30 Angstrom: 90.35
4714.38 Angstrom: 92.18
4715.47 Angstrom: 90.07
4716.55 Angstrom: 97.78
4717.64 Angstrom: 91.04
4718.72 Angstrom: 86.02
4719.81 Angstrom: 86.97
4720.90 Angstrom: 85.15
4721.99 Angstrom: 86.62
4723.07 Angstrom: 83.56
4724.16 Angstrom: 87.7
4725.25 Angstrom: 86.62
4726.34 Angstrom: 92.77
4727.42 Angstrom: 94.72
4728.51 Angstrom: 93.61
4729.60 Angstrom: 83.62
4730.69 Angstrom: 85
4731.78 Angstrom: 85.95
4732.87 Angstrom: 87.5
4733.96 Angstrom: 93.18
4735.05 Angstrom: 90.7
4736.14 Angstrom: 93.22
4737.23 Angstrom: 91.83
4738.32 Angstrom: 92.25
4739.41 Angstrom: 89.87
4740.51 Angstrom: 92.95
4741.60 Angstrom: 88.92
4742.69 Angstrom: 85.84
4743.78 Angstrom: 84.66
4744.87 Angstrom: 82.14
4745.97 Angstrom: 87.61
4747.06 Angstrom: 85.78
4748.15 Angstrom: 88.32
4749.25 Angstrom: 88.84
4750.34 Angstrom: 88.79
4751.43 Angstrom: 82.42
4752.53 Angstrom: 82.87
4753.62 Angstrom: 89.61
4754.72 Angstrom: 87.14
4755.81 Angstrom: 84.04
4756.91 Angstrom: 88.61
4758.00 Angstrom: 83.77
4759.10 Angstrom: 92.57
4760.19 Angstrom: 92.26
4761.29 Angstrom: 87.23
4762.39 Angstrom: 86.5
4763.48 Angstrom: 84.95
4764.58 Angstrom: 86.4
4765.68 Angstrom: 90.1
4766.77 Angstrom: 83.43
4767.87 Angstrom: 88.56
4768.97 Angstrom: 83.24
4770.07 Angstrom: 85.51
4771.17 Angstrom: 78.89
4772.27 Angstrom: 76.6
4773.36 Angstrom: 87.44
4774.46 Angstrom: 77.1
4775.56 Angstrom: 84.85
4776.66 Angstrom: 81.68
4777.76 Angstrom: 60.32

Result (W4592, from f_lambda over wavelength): 2.9 Angstrom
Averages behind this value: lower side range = 147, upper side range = 98.4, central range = 115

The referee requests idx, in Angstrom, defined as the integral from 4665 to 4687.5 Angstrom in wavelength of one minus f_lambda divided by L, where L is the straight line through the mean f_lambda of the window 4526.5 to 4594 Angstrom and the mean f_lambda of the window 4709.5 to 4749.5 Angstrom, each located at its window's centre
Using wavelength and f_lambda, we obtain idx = 1.5 Angstrom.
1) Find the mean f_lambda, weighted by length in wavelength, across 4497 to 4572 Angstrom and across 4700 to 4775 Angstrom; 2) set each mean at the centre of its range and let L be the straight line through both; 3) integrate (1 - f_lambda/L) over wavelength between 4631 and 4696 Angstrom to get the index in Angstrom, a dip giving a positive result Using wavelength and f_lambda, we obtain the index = 7.3 Angstrom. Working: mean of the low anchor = 145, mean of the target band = 97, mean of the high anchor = 88.7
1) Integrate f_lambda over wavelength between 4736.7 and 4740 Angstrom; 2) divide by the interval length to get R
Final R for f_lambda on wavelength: 91.2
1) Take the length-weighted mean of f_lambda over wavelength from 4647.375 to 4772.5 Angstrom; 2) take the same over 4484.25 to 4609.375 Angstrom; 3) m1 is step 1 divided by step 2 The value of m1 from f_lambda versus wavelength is 0.7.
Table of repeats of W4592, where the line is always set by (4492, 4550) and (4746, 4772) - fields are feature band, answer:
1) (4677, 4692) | 1.5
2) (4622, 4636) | 2.3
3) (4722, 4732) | 0.7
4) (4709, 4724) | 1.3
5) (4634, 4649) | 2.2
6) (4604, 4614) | 1.0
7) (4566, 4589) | 3.3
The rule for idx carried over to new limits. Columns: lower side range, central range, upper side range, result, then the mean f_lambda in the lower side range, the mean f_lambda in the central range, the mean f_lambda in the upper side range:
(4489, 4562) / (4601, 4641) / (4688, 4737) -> 3.6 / 144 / 107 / 91.5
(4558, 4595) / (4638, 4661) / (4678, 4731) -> 1.2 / 118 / 98.3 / 92.5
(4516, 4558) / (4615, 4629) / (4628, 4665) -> 0.6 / 146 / 104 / 98.9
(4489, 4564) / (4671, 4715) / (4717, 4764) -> 2.6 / 144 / 94.5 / 88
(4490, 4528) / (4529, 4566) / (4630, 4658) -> -2.8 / 145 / 142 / 98.6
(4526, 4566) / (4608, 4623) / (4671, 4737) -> 1.4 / 143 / 109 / 92.7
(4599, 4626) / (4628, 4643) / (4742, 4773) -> 0.7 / 111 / 101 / 86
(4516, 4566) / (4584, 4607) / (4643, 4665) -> 1.4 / 144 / 114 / 97.3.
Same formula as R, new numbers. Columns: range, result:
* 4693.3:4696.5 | 94.7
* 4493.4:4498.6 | 152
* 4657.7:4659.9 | 98.7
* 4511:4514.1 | 77.5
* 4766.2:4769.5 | 85.2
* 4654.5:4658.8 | 96.9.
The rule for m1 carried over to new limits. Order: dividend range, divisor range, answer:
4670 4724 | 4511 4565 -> 0.67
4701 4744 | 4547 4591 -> 0.74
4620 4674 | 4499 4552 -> 0.66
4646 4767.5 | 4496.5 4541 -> 0.61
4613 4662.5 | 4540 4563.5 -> 0.73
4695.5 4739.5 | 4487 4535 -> 0.61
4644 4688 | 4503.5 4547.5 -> 0.64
